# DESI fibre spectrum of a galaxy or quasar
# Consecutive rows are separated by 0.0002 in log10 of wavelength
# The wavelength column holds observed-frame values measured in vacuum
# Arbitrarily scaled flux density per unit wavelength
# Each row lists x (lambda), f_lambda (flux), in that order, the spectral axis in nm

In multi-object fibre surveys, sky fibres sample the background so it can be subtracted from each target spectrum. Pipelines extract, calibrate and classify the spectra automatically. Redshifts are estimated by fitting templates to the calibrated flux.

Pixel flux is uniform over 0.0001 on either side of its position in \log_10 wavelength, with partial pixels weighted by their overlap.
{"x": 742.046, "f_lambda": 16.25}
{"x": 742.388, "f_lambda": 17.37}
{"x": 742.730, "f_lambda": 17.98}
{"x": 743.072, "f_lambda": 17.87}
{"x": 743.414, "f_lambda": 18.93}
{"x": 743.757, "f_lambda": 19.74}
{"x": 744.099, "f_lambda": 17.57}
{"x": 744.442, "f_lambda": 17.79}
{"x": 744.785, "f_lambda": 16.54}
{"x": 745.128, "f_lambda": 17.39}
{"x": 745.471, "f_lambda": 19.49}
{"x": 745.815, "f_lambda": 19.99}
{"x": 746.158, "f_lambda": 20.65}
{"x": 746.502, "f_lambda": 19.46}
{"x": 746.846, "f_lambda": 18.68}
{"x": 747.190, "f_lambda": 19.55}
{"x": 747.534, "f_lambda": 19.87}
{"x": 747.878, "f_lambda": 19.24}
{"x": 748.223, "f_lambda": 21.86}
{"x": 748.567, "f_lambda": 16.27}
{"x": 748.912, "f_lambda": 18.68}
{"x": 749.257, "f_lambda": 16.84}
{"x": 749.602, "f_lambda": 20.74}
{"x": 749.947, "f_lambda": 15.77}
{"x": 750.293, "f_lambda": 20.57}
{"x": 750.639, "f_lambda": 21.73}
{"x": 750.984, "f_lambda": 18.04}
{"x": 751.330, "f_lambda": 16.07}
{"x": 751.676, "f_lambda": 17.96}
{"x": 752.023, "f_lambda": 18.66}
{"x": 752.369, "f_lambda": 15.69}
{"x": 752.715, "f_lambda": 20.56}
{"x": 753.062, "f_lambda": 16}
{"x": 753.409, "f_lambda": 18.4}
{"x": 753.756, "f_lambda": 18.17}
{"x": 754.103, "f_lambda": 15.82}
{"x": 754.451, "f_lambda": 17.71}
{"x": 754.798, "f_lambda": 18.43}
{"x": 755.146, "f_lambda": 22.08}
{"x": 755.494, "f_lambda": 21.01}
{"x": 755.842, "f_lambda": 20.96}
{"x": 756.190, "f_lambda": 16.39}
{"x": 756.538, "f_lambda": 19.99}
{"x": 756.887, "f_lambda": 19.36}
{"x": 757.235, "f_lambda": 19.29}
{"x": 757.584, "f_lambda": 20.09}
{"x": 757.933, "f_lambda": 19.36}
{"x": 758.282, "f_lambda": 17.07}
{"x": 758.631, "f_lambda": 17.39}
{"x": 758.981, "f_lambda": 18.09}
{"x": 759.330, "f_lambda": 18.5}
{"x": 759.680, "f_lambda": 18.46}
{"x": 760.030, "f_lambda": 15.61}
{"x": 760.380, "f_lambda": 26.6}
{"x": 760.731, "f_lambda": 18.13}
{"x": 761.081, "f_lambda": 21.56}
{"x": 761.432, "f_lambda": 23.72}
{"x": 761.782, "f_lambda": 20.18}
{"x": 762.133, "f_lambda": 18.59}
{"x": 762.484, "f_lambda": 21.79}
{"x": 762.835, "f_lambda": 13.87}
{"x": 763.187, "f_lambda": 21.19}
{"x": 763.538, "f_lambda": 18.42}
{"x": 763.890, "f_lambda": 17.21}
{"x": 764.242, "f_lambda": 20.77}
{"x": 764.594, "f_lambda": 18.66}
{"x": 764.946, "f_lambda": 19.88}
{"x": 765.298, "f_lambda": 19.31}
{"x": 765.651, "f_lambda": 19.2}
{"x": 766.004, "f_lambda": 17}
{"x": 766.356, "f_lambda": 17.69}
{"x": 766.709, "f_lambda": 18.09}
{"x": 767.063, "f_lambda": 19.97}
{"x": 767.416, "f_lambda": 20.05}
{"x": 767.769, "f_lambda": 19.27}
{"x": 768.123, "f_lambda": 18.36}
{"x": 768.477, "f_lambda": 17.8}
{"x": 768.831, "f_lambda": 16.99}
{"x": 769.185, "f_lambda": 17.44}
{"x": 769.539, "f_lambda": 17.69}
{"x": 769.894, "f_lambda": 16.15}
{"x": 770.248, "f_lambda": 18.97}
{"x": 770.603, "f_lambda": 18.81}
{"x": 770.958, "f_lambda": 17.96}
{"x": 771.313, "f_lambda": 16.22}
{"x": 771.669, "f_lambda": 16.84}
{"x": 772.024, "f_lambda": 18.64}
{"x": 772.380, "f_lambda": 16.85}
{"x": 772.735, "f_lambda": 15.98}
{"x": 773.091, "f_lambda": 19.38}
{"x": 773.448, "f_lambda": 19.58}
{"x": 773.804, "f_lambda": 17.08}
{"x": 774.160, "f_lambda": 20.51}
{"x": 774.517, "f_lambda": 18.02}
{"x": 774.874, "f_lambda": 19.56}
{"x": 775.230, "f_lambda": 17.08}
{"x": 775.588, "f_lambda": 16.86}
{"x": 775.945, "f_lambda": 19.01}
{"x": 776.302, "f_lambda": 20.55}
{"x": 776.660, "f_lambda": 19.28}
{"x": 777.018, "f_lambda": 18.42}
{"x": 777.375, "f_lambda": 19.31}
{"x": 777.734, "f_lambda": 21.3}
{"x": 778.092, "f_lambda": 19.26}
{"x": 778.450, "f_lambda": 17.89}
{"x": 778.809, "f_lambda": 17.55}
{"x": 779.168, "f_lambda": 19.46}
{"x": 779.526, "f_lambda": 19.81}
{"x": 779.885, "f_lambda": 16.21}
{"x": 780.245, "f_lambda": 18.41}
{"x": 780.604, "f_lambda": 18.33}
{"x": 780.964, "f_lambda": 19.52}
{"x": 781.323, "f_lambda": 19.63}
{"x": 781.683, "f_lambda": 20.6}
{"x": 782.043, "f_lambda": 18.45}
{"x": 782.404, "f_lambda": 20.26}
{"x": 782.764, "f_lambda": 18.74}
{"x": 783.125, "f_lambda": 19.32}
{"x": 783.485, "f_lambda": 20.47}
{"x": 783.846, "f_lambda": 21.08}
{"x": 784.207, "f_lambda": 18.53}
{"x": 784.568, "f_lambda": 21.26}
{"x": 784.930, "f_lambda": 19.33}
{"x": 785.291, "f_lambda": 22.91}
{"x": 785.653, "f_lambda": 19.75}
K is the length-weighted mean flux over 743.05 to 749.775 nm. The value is 18.9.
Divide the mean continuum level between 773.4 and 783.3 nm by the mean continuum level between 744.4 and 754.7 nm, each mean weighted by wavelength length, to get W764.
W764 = 1.02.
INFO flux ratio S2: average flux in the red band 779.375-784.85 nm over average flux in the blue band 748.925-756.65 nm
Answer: 1.05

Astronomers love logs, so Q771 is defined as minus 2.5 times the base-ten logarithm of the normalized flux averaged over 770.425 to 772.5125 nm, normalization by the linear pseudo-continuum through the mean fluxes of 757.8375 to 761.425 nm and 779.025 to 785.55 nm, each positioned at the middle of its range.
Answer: 0.11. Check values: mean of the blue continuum 19.3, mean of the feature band 17.6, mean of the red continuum 19.6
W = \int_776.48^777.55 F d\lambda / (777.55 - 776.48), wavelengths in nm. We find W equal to 19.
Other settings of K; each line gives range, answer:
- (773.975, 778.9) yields 18.9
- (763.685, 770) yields 18.4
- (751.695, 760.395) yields 18.6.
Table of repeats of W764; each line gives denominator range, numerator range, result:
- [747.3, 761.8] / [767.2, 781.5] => 0.97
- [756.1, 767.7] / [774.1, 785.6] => 1.01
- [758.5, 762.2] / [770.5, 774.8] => 0.91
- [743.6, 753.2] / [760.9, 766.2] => 1.04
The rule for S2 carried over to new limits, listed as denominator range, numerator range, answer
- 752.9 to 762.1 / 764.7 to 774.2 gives 0.95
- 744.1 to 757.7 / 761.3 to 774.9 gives 0.99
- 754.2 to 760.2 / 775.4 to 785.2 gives 1.03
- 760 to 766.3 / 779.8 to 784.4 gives 0.98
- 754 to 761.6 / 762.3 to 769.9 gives 0.96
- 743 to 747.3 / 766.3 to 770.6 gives 0.97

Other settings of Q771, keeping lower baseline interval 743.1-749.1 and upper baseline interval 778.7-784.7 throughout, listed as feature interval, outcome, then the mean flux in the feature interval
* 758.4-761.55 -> -0.03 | 19.7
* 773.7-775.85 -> 0.06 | 18.3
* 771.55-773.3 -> 0.09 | 17.6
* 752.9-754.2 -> 0.11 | 17.2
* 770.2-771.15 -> 0.04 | 18.5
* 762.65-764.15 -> 0.07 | 17.9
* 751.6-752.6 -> 0.08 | 17.6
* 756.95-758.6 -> 0.01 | 18.9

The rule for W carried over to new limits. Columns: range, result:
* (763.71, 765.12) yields 19.1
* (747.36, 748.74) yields 19.3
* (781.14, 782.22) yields 19.6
